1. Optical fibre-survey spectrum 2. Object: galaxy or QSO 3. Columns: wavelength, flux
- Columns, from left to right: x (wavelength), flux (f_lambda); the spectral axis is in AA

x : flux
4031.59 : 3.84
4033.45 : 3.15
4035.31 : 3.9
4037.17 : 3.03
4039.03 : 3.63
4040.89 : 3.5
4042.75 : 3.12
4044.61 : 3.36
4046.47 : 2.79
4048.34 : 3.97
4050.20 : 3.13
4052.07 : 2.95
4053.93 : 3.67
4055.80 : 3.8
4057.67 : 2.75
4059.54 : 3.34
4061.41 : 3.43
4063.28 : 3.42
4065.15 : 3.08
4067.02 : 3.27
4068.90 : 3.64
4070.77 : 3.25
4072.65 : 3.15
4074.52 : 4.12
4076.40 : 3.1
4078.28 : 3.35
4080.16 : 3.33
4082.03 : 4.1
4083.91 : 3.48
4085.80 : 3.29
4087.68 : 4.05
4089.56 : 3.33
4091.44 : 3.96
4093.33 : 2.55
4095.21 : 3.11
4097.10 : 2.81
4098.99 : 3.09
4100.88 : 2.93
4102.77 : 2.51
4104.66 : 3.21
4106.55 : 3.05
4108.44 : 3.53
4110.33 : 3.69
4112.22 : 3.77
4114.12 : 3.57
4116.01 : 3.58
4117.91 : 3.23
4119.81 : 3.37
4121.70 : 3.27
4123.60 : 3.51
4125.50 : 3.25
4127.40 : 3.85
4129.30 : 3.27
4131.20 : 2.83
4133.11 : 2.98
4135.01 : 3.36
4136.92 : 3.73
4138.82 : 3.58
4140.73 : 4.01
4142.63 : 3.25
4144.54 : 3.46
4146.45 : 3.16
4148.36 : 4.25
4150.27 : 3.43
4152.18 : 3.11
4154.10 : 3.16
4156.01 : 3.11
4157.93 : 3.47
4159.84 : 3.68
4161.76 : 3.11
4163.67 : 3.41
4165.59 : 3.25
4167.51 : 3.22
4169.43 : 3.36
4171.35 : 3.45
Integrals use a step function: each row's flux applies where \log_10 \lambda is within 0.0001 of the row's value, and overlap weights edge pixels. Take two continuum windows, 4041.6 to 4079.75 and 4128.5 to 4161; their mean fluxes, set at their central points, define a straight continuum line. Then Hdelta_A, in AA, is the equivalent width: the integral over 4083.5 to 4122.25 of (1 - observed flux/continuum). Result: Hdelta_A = 0.76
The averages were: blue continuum 3.34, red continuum 3.4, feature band 3.3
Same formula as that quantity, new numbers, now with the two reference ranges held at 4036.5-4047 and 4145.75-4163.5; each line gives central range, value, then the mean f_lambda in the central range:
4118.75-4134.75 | 0.3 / 3.29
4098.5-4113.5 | 0.5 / 3.23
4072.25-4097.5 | -0.9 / 3.43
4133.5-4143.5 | -0.5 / 3.56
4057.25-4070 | 0.0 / 3.3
